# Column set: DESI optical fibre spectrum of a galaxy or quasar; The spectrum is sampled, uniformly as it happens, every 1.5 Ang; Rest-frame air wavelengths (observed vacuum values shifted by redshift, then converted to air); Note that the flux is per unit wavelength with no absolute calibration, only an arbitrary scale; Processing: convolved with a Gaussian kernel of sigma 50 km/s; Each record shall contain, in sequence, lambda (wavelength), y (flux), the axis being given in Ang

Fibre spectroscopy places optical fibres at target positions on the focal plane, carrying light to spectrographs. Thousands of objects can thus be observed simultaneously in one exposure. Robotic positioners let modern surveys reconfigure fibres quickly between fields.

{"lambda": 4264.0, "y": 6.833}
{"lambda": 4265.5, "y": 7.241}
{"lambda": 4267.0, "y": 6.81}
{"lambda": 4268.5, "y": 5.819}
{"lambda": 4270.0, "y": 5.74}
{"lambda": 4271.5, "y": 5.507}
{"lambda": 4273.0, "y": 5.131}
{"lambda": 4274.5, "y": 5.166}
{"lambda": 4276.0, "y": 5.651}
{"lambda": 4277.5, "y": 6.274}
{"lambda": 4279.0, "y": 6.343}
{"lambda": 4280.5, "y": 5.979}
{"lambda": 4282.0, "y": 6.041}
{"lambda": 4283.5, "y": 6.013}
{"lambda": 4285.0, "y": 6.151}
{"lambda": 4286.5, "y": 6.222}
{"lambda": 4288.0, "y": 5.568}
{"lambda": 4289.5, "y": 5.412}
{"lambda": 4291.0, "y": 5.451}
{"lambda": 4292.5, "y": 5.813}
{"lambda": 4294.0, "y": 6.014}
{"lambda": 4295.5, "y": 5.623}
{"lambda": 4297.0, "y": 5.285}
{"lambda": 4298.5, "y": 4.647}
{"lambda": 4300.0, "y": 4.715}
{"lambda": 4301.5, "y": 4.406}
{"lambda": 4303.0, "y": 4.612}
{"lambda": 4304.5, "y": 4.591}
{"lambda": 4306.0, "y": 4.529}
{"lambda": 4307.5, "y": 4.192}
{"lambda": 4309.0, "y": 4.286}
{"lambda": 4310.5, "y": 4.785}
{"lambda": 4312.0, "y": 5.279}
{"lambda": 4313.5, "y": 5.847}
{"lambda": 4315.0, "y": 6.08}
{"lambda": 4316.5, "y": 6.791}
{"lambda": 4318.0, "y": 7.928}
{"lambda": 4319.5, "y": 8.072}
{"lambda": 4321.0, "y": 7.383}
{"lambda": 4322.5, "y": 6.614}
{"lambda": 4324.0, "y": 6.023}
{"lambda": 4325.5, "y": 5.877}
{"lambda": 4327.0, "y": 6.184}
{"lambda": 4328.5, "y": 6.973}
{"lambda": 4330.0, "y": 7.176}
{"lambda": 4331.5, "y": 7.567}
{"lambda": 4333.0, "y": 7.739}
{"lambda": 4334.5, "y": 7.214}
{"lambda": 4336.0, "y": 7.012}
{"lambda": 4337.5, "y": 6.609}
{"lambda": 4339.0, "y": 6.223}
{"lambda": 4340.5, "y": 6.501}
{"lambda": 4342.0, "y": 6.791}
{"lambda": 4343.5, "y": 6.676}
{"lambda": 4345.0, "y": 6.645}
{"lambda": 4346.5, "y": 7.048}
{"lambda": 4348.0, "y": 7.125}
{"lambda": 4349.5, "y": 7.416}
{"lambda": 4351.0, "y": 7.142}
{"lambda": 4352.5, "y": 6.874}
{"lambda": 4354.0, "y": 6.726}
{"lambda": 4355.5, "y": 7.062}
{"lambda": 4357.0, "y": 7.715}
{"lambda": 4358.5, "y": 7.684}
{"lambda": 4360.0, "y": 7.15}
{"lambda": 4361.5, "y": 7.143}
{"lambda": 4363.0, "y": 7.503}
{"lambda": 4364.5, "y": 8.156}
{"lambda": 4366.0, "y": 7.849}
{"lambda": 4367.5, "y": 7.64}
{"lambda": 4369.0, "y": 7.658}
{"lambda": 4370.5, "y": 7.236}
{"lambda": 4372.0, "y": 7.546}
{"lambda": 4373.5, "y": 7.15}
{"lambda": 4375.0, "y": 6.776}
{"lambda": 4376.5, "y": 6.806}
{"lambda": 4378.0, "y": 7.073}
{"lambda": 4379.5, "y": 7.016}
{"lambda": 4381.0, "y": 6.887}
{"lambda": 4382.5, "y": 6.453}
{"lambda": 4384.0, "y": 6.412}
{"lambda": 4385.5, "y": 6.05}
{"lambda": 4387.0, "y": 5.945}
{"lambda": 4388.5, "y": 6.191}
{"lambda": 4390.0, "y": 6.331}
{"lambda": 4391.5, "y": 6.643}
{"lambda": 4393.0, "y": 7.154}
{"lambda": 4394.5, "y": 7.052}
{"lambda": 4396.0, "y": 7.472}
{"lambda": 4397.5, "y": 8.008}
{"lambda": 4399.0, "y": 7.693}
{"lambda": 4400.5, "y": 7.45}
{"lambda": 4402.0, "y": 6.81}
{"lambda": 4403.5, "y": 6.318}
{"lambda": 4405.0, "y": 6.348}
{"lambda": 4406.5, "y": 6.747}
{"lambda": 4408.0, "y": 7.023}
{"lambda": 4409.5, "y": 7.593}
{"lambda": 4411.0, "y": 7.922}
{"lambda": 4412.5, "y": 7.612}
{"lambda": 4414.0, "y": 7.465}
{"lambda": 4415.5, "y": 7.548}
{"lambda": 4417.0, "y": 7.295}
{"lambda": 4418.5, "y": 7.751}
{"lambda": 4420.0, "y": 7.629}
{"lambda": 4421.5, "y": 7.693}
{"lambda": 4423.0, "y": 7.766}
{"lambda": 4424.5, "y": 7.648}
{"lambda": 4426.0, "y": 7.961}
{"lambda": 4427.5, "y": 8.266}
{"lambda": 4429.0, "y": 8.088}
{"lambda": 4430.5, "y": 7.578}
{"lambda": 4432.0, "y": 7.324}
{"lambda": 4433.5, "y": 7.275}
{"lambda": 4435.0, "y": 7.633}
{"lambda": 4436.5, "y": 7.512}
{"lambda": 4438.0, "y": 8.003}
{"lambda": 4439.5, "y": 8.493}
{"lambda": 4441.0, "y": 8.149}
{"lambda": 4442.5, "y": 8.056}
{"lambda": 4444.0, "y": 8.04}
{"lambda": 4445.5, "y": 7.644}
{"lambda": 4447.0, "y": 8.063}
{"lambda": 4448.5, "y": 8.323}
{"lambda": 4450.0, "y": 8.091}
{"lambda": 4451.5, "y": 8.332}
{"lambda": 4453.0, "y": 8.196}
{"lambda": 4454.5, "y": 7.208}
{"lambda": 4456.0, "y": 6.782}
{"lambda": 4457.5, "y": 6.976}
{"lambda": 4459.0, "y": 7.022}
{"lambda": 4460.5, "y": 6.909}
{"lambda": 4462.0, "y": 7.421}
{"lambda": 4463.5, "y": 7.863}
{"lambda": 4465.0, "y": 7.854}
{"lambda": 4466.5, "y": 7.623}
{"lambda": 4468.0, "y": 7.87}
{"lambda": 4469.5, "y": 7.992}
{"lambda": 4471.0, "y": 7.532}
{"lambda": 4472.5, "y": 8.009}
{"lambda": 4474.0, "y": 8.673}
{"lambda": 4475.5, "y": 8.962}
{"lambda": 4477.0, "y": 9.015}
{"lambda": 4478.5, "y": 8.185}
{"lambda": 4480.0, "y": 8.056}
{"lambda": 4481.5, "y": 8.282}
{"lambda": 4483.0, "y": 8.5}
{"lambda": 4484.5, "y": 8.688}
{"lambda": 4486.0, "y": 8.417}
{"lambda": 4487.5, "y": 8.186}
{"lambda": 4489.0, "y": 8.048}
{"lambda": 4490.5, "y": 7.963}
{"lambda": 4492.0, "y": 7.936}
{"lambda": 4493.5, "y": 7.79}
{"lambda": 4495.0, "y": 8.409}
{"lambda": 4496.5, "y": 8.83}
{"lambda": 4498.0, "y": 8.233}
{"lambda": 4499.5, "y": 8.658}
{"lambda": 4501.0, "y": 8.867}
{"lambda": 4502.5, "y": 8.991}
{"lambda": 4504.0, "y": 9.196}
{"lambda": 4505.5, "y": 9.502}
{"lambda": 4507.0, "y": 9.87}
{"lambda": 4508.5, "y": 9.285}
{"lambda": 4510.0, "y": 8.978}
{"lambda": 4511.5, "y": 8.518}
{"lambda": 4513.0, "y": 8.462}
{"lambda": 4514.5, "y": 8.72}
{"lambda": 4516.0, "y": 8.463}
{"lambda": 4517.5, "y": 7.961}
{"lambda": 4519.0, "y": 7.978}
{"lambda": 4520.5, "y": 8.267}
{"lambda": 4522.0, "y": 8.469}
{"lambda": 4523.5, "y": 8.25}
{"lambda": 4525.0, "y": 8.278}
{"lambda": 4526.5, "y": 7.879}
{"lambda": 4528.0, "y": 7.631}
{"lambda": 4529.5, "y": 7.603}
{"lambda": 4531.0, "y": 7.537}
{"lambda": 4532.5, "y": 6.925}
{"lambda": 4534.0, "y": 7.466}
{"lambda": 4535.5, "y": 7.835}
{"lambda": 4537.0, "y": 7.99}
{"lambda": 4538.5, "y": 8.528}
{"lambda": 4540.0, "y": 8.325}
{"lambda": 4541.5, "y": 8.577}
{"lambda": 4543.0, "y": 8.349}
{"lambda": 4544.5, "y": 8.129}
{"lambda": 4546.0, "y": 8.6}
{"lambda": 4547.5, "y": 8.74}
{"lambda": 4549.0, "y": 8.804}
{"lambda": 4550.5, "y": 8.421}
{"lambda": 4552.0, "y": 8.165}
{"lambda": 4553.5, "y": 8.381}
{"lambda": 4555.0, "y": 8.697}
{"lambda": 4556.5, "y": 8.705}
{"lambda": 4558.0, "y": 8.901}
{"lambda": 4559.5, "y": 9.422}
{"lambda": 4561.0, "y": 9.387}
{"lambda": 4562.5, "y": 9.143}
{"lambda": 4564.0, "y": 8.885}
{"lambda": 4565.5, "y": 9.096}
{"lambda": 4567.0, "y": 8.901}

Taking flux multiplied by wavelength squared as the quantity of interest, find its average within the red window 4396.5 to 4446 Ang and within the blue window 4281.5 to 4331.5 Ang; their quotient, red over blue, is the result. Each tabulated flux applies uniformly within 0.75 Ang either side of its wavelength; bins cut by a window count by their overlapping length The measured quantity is 1.38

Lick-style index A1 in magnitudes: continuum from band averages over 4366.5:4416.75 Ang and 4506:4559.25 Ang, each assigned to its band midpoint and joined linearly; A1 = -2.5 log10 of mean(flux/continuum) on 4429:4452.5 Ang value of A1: -0.06 mag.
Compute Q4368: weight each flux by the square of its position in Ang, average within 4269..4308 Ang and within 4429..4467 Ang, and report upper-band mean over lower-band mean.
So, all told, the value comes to 1.52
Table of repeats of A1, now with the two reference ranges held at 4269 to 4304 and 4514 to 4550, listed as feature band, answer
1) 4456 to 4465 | 0.02 mag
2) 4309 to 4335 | -0.12 mag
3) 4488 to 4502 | -0.08 mag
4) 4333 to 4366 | -0.14 mag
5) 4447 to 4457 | -0.08 mag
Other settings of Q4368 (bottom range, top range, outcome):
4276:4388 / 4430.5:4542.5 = 1.35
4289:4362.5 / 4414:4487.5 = 1.32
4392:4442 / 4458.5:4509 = 1.14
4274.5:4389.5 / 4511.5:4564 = 1.42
